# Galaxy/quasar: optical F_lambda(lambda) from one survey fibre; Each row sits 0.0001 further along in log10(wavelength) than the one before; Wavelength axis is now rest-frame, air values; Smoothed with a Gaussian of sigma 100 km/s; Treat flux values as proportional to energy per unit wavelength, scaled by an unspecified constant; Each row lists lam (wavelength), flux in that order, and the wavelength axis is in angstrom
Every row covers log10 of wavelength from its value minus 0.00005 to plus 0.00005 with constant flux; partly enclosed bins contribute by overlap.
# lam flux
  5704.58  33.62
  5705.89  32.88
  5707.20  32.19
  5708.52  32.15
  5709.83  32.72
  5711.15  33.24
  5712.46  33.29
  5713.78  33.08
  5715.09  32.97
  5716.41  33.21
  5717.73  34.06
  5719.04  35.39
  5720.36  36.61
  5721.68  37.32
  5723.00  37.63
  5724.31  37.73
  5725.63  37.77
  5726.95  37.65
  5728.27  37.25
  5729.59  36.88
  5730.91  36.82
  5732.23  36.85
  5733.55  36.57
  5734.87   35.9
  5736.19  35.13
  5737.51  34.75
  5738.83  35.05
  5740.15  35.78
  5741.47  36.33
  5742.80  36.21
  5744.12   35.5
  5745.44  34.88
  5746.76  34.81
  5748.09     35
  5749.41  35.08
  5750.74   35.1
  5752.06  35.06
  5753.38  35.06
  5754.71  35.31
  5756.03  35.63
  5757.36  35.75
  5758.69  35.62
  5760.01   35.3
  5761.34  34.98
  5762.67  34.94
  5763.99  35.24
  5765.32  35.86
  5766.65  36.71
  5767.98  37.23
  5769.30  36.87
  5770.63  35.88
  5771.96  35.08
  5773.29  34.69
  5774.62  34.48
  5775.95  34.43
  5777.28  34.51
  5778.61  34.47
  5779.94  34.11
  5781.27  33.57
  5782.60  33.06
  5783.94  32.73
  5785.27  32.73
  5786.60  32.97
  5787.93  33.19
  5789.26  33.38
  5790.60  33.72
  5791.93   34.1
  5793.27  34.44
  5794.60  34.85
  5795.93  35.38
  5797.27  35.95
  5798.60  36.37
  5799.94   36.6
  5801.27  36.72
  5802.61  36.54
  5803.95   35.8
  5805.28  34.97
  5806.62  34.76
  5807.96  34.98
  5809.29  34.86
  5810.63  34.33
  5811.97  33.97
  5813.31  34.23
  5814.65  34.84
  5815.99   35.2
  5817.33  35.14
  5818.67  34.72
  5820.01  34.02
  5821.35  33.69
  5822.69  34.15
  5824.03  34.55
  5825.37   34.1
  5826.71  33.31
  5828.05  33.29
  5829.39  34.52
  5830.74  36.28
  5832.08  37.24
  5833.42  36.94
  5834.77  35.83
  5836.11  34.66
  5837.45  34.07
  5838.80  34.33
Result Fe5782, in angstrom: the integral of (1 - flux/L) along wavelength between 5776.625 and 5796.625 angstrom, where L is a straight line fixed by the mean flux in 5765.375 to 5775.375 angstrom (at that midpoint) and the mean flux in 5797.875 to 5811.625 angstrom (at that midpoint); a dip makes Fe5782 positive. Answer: 1.1 angstrom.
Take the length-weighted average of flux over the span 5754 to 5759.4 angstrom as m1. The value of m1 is 35.6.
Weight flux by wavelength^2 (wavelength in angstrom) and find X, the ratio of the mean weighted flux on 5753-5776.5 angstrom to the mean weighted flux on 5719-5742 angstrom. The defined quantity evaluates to 0.98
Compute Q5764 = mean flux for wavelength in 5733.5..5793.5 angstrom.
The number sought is 34.9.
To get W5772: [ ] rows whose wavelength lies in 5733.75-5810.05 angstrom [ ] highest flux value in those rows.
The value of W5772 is 37.23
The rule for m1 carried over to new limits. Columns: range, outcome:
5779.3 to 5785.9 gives 33.2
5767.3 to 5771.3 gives 36.7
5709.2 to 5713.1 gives 33.1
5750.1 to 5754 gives 35.2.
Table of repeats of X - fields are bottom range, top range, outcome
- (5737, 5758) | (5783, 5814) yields 1.00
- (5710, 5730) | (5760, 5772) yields 1.03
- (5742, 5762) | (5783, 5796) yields 0.97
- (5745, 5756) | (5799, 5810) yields 1.04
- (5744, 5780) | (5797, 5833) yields 1.01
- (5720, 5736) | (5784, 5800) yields 0.95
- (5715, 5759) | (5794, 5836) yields 1.01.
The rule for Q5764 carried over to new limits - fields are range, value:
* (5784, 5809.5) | 34.8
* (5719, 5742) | 36.6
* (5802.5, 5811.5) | 35.1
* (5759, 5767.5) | 35.5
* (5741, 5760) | 35.4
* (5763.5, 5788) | 34.6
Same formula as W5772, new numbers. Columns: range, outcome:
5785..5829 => 36.72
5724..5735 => 37.77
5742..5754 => 36.21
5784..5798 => 35.95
